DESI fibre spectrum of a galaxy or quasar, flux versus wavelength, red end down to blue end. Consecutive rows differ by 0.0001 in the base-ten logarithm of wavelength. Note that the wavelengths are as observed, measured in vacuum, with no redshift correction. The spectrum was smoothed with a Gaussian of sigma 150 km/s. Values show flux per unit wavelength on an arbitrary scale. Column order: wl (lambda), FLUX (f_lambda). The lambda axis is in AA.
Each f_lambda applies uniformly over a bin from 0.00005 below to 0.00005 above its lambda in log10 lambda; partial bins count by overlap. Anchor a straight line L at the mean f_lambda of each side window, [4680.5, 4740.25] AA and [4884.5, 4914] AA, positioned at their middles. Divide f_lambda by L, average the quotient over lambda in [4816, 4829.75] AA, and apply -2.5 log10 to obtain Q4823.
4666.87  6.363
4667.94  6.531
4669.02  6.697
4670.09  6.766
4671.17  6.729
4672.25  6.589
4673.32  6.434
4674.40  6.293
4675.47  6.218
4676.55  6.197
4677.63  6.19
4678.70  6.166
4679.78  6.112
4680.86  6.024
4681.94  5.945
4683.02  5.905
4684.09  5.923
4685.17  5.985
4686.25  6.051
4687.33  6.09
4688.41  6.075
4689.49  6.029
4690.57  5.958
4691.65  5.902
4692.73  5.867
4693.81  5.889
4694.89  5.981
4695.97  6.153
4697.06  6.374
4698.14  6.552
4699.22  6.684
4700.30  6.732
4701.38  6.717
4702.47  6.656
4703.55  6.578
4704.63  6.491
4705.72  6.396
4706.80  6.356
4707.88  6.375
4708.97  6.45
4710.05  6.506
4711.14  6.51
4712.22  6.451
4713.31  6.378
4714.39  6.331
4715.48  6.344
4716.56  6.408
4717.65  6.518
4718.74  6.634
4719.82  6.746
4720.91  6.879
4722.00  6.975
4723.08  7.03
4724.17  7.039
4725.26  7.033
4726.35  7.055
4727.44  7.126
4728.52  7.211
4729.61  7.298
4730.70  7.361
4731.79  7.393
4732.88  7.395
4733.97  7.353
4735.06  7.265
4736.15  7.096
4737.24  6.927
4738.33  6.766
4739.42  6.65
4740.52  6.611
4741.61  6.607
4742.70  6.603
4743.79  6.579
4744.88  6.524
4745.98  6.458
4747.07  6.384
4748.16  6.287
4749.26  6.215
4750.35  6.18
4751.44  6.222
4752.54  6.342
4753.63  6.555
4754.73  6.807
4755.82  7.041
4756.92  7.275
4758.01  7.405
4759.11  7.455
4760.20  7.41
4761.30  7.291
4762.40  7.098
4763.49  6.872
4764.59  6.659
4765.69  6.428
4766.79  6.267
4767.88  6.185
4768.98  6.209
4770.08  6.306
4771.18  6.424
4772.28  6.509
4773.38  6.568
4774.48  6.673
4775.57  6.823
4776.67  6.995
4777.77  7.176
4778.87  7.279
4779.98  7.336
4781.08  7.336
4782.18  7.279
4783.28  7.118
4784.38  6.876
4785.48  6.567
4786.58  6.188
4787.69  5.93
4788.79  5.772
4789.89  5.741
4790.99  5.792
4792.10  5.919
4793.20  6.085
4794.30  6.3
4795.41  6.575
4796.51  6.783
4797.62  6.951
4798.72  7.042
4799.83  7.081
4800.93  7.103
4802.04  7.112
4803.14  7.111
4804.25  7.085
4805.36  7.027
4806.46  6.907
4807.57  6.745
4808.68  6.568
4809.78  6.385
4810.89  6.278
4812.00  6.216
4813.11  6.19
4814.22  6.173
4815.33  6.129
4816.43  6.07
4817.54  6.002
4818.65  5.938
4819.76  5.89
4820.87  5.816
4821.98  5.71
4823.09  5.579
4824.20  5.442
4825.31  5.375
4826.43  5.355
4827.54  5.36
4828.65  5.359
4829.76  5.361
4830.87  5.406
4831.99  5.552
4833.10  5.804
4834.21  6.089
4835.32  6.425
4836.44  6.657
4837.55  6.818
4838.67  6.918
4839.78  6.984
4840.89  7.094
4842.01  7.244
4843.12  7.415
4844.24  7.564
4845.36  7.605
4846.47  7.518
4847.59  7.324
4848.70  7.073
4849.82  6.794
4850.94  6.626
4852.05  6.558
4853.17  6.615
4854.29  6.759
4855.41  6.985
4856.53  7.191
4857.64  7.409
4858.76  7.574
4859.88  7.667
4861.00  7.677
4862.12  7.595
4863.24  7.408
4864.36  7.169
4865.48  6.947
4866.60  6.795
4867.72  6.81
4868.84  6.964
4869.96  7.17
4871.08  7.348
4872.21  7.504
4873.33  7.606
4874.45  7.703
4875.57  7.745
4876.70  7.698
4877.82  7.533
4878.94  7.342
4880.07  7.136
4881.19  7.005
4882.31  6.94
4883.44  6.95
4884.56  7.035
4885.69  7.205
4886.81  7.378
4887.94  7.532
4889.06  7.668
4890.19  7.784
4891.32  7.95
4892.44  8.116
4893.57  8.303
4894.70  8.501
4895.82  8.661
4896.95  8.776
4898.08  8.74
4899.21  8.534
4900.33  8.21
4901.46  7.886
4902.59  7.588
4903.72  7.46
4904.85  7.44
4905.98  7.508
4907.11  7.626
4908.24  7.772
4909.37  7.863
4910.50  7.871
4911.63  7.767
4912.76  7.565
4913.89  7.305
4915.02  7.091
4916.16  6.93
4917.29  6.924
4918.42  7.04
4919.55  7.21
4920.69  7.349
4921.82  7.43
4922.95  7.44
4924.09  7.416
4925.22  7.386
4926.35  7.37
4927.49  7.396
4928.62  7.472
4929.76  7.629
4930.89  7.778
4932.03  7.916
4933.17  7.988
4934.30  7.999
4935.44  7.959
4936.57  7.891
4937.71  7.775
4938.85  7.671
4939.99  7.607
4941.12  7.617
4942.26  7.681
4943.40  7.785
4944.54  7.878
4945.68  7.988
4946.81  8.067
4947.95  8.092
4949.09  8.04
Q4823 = 0.286 mag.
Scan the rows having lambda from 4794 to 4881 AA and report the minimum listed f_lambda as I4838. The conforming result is 5.355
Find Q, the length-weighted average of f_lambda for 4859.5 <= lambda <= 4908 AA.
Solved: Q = 7.6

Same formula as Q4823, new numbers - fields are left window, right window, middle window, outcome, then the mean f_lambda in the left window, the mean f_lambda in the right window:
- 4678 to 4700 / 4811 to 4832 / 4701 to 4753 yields -0.12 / 6.09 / 5.75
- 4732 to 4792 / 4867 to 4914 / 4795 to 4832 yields 0.14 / 6.7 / 7.66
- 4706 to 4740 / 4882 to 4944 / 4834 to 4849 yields 0.04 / 6.83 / 7.67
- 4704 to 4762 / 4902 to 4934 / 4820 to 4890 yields 0.06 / 6.77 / 7.49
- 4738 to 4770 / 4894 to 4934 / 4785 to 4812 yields 0.07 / 6.66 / 7.69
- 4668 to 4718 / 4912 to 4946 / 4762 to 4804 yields 0.02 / 6.3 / 7.55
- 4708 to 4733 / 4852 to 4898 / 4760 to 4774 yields 0.06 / 6.81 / 7.46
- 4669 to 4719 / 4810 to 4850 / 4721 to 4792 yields -0.08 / 6.3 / 6.29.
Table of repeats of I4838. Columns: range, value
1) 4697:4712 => 6.356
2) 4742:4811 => 5.741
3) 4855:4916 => 6.795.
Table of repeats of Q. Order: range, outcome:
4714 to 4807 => 6.76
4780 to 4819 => 6.54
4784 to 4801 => 6.4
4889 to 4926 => 7.73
